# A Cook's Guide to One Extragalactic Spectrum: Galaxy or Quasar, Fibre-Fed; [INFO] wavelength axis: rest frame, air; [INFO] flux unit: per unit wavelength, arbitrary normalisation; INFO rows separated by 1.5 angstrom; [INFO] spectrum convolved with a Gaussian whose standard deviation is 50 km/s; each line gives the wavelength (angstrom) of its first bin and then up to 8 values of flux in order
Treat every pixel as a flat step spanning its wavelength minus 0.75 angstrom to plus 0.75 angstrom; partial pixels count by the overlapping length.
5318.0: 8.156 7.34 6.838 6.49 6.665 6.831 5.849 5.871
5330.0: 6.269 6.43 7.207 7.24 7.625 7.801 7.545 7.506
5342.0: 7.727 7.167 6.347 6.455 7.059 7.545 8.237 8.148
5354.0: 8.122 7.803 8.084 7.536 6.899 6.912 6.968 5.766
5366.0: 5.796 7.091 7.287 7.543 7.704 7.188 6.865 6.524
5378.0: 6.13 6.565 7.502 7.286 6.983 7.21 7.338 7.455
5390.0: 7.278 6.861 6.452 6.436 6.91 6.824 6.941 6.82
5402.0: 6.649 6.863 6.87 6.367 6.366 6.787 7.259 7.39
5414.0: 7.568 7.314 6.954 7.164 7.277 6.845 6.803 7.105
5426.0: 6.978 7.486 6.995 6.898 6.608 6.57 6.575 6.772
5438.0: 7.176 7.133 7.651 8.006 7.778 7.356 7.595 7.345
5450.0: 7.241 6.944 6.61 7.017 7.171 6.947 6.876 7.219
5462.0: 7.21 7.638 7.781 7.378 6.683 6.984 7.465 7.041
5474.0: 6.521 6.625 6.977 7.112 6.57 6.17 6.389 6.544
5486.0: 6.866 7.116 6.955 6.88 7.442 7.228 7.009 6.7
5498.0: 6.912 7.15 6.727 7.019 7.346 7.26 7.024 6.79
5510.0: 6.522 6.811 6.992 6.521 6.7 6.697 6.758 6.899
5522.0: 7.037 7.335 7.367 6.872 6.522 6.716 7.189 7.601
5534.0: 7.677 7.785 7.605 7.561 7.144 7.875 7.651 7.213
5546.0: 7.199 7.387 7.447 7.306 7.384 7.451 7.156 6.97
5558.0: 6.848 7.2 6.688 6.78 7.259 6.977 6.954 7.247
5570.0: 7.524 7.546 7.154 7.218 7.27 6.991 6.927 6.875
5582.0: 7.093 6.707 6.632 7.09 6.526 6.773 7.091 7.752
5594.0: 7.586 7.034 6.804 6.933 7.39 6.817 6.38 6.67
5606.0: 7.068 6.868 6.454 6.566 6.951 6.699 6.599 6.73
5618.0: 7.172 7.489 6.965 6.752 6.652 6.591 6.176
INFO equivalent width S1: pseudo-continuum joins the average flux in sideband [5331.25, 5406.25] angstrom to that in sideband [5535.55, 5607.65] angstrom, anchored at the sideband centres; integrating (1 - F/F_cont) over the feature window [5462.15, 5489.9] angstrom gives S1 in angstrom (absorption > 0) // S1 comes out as 0.7 angstrom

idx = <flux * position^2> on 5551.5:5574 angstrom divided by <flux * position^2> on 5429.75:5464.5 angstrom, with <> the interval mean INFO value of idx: 1.04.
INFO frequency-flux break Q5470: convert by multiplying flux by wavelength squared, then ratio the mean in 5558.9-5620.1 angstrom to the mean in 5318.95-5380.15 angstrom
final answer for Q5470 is 1.08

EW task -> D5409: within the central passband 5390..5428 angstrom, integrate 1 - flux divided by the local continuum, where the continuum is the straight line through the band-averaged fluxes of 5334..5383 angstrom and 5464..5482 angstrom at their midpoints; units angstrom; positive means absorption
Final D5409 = 0.9 angstrom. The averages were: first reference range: 7.21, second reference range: 6.96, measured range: 6.93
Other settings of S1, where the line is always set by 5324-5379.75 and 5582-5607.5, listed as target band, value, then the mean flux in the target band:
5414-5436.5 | 0.2 angstrom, 6.98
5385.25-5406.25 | 0.4 angstrom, 6.9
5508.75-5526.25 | 0.3 angstrom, 6.87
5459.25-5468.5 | -0.4 angstrom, 7.31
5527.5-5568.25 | -1.6 angstrom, 7.25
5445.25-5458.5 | -0.2 angstrom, 7.12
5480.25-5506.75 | 0.3 angstrom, 6.92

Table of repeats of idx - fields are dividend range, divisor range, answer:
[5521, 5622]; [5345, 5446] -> 1.07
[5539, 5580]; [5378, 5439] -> 1.10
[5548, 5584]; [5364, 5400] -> 1.10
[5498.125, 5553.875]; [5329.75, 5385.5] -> 1.06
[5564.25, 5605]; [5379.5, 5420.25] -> 1.08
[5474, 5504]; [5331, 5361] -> 0.97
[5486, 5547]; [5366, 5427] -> 1.06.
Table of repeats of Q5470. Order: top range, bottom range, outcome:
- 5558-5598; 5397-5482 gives 1.05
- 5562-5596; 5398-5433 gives 1.08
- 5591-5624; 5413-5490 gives 1.04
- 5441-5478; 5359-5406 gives 1.07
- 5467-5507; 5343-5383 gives 1.02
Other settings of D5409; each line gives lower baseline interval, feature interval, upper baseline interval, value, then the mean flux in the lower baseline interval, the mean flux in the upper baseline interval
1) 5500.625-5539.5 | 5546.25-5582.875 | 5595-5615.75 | -1.21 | 7.05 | 6.8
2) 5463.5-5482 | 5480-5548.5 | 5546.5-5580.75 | 0.18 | 6.98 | 7.16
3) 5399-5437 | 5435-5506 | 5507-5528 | -1.79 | 6.93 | 6.86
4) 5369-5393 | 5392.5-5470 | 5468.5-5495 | -0.82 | 7.08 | 6.88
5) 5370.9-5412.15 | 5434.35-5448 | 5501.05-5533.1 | -0.82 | 6.92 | 6.94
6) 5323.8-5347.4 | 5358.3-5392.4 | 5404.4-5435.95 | -0.19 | 6.92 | 6.96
